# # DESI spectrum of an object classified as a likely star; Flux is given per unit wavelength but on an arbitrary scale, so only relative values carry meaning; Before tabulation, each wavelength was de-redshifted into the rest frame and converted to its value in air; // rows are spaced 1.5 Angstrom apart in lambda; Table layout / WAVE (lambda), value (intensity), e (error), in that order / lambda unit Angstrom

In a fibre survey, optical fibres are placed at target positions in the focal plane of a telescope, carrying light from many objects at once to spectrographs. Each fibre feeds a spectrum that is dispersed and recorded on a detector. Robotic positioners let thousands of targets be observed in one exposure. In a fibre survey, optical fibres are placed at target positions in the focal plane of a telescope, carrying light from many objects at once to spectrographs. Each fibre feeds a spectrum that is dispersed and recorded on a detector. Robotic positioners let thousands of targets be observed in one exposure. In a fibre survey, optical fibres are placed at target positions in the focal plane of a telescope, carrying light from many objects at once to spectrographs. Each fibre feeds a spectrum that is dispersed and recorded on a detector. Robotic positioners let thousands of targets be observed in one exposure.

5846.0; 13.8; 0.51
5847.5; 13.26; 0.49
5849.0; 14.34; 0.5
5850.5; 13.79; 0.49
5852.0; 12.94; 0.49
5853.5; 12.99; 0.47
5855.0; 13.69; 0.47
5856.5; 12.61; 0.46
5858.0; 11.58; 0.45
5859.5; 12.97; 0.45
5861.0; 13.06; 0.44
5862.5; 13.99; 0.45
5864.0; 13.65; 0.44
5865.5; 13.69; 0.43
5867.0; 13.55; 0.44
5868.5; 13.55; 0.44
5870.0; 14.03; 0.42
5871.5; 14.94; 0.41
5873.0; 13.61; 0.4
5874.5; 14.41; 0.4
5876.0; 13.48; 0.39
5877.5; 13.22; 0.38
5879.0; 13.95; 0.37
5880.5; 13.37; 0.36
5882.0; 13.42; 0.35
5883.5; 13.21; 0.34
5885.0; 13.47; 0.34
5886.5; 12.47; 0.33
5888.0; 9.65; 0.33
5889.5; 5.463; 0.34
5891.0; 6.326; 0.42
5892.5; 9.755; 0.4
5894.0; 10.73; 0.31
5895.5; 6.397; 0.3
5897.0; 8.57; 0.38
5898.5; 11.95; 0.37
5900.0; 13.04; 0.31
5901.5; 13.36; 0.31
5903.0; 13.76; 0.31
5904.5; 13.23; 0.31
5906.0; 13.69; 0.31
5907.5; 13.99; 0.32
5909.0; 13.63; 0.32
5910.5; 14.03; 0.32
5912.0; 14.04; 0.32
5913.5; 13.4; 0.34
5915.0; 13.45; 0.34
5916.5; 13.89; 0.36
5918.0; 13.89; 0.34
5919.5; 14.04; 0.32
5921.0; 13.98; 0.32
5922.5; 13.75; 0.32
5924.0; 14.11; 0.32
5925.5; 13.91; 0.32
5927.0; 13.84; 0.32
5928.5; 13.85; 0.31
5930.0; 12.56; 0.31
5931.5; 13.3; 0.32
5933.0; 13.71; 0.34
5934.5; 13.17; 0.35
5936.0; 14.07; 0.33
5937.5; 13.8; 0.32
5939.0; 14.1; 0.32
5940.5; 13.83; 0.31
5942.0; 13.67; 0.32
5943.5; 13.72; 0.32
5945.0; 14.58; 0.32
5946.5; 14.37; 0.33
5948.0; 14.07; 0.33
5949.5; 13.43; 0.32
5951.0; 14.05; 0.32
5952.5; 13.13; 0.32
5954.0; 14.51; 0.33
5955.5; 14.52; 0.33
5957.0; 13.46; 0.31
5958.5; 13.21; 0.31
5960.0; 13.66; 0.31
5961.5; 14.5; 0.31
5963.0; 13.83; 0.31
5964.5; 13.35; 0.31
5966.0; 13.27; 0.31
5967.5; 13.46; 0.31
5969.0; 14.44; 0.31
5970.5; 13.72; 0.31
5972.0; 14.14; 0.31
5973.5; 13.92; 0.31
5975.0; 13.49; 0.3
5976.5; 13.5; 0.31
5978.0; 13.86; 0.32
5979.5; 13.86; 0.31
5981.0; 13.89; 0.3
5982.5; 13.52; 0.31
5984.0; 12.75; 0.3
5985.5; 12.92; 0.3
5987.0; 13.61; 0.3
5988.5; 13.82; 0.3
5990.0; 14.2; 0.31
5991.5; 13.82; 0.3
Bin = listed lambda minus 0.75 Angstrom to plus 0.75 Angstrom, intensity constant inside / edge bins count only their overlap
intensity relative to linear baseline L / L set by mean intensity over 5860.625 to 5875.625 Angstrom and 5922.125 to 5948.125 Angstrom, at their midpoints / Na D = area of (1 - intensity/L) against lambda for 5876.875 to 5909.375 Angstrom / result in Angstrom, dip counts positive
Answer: 5.2 Angstrom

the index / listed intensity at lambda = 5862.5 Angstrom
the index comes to 13.99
